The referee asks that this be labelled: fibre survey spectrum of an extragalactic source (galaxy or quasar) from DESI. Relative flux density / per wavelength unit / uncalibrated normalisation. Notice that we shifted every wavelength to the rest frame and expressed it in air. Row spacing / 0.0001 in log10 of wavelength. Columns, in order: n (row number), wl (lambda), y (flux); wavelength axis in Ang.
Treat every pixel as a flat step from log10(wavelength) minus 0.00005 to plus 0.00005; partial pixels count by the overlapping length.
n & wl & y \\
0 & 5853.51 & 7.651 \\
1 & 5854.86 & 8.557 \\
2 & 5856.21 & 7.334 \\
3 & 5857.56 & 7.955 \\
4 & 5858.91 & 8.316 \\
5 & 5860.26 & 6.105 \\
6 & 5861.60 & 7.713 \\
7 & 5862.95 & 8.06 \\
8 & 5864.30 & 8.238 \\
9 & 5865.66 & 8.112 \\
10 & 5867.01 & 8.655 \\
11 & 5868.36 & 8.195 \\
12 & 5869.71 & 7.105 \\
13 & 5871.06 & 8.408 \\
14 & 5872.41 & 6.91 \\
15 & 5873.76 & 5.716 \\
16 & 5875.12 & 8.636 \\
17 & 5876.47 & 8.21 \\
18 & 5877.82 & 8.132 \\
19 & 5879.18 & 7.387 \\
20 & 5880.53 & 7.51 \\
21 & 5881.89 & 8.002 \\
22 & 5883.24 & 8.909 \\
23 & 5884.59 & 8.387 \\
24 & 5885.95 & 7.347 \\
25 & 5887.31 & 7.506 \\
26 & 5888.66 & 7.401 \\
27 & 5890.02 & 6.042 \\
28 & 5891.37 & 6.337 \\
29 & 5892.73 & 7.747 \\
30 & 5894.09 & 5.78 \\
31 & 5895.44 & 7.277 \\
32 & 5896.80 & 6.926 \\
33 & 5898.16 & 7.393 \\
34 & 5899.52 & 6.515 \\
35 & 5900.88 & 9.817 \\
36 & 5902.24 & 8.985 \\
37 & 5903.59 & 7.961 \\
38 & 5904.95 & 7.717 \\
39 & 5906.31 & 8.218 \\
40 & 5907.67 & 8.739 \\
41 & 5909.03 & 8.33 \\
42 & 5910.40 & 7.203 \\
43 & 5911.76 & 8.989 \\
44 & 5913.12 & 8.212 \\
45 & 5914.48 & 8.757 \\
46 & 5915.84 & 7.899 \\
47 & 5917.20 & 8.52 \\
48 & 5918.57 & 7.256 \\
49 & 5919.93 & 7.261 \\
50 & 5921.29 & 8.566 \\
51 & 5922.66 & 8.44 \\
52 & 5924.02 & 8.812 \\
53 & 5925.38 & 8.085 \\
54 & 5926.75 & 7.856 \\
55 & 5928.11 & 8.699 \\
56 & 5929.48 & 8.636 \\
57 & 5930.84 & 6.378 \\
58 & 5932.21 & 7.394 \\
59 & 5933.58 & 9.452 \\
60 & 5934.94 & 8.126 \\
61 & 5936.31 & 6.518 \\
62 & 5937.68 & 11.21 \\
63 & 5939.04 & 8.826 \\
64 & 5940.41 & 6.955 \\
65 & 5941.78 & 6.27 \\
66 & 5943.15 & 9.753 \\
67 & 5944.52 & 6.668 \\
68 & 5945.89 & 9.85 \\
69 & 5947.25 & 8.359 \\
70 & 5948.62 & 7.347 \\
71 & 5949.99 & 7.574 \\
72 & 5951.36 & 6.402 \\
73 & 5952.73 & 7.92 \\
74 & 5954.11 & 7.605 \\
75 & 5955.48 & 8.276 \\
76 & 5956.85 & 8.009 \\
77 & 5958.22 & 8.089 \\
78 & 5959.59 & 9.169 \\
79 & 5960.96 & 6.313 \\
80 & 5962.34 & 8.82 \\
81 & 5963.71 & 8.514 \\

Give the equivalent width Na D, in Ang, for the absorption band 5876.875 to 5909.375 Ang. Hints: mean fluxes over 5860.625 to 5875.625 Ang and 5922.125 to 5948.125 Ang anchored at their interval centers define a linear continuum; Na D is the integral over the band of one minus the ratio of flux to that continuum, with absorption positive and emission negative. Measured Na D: 1.0 Ang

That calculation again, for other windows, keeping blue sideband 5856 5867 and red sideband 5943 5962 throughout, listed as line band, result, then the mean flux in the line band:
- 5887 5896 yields 1.15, 6.85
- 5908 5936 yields -0.89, 8.13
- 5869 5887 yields 0.19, 7.74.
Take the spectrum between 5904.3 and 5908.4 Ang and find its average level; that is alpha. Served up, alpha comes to 8.23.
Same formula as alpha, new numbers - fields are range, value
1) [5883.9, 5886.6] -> 7.88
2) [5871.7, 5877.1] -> 7.37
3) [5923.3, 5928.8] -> 8.37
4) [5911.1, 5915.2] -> 8.65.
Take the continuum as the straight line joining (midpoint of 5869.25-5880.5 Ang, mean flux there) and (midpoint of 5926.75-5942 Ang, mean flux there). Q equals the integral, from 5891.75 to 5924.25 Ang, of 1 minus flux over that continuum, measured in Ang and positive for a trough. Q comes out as -0.3 Ang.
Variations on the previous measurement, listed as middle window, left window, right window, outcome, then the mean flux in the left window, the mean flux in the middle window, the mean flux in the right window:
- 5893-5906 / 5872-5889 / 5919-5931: 0.5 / 7.71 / 7.62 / 8.14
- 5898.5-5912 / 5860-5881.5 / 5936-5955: -0.6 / 7.73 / 8.2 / 7.98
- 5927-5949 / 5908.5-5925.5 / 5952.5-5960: 0.0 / 8.18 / 8.16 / 8.15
